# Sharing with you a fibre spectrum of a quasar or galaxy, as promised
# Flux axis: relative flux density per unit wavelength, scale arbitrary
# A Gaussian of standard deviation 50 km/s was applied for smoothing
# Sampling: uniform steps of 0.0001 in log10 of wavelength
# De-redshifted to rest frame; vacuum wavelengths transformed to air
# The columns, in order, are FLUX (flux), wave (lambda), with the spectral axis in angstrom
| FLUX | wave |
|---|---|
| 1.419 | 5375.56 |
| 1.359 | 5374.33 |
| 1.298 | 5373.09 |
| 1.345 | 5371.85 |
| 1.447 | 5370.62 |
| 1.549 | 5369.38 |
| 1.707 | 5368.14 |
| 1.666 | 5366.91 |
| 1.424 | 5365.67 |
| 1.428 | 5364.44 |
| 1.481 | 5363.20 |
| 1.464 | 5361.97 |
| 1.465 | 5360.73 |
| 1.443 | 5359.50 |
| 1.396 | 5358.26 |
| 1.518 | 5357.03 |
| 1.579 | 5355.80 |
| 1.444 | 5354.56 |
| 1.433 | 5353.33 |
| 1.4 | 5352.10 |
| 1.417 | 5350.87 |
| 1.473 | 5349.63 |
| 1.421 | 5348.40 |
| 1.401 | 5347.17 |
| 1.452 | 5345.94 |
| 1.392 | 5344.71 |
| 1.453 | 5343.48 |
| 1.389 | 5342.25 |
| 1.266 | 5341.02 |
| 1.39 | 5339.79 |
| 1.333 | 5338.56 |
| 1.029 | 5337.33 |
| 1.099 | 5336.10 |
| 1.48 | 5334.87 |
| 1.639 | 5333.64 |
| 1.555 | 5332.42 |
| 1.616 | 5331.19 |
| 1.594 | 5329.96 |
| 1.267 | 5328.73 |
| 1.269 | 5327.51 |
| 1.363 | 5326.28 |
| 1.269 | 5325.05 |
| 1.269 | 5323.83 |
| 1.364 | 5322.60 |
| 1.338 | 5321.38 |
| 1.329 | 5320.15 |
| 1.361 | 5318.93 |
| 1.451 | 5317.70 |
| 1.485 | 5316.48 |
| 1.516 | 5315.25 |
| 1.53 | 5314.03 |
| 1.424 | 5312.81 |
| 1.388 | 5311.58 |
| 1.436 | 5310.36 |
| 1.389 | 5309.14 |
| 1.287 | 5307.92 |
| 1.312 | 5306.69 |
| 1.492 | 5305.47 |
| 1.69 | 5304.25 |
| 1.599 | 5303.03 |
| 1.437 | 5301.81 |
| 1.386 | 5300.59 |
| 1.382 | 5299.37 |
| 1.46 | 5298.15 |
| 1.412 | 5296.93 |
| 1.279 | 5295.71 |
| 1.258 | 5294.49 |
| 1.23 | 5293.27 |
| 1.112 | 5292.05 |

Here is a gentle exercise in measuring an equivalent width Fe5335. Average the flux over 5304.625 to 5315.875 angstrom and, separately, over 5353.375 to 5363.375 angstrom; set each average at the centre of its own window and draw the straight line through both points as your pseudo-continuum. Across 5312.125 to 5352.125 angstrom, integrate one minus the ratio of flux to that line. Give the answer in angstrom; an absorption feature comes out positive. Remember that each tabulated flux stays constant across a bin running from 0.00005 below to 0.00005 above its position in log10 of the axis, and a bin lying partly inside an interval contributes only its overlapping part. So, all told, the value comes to 1.41 angstrom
